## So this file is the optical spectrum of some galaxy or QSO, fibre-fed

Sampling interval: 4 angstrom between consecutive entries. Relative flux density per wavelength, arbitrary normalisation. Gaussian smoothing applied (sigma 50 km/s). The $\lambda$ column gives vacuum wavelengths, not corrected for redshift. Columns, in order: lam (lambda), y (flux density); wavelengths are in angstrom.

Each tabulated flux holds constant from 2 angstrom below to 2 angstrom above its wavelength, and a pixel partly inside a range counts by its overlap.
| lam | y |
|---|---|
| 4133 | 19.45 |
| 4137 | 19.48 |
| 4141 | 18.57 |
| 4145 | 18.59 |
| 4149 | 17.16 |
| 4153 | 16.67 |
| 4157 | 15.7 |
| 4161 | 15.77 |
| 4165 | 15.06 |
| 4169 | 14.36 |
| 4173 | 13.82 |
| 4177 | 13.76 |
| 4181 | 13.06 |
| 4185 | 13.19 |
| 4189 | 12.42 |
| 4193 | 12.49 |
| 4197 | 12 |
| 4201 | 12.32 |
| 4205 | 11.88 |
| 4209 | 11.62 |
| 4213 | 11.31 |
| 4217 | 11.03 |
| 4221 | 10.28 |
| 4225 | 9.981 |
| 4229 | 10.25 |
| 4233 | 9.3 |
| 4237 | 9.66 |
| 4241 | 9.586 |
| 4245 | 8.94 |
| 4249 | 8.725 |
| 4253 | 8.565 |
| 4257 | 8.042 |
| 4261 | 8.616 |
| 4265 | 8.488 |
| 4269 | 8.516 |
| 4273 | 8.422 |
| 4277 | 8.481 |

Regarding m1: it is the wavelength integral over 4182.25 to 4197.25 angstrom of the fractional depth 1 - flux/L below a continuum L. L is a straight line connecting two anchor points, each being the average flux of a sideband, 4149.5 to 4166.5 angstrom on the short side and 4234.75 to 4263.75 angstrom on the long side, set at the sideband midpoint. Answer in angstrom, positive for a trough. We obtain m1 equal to 1.0 angstrom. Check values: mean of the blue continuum 15.9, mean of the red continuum 8.87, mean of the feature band 12.6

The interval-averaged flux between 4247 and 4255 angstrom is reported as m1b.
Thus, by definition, 8.64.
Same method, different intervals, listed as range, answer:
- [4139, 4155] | 17.7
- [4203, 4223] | 11.2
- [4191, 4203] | 12.3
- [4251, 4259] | 8.3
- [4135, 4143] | 19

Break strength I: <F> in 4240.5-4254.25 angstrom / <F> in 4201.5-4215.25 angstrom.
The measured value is 0.76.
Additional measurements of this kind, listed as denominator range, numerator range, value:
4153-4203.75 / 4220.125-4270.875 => 0.66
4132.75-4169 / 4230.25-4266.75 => 0.52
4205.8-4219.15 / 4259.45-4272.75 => 0.75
